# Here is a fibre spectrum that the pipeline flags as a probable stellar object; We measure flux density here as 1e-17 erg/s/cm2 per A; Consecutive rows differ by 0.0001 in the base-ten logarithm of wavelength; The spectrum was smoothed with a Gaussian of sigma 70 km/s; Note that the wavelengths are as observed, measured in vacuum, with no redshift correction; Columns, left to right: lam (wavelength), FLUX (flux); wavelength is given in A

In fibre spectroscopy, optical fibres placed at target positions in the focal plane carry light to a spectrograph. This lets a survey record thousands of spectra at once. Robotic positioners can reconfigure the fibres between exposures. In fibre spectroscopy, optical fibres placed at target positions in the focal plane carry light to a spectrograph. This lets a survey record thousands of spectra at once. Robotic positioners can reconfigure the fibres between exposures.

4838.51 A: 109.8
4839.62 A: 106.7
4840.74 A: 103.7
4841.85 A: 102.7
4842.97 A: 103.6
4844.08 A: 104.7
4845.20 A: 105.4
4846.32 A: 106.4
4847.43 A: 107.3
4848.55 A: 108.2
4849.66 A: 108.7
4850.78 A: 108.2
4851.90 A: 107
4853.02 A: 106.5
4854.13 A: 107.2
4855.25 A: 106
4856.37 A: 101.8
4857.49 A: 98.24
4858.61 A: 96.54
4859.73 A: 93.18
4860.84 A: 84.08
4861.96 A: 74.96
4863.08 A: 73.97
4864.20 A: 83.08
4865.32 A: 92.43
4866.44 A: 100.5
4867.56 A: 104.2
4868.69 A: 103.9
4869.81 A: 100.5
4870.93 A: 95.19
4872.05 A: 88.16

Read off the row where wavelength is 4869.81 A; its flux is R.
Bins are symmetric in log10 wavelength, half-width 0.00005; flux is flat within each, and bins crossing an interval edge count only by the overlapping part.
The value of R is 100.5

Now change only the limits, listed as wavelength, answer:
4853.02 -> 106.5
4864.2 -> 83.08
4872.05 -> 88.16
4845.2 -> 105.4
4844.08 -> 104.7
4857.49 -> 98.24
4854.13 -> 107.2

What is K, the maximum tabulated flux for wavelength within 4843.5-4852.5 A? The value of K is 108.7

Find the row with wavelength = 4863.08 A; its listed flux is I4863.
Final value 73.97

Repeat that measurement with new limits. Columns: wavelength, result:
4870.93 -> 95.19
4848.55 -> 108.2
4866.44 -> 100.5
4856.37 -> 101.8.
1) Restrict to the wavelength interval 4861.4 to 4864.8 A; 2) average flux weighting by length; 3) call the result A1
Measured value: 77.5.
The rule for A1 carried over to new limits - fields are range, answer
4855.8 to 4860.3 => 97.5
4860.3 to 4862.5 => 79.5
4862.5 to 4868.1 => 90.7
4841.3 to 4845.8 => 104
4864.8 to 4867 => 96.6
